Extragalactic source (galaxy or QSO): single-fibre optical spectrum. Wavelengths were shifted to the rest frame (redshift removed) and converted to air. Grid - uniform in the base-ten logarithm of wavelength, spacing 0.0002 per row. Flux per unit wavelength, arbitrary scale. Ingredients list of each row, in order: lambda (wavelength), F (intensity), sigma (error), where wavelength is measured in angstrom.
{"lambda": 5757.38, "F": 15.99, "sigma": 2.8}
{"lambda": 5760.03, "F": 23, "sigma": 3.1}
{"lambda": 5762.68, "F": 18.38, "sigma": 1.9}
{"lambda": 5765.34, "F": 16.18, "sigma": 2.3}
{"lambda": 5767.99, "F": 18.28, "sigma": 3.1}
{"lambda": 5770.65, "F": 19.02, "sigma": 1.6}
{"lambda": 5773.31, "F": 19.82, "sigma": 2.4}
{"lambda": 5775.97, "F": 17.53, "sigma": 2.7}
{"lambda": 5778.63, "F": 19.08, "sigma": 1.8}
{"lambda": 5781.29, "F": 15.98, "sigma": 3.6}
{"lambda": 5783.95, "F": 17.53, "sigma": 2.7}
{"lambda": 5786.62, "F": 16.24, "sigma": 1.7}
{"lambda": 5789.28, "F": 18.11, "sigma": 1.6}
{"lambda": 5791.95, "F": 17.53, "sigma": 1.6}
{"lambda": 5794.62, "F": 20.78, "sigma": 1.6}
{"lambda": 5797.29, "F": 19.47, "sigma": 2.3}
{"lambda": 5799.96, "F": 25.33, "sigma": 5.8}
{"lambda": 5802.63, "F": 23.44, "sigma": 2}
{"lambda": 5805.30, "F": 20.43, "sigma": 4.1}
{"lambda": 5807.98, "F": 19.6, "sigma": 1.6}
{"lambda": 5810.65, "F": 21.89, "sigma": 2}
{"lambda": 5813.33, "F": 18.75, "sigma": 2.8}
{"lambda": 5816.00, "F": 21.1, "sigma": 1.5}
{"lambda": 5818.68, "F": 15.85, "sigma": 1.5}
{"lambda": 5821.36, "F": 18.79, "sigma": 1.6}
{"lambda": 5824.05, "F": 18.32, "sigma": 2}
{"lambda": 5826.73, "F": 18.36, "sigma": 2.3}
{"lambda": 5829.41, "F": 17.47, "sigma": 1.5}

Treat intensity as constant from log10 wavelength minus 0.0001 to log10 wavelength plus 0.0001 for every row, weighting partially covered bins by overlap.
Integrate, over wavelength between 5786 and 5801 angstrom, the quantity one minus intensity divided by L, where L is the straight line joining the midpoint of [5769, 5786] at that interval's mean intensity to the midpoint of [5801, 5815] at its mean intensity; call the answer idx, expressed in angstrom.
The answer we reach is 0.0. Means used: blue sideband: 18.1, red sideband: 20.9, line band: 19.6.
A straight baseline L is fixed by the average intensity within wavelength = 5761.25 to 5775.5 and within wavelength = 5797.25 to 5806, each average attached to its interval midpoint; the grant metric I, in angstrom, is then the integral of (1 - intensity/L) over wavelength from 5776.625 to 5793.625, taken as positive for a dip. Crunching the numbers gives 2.5 angstrom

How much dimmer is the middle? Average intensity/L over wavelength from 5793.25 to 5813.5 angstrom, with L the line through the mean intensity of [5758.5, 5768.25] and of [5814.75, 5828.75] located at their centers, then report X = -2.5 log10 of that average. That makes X -0.15 mag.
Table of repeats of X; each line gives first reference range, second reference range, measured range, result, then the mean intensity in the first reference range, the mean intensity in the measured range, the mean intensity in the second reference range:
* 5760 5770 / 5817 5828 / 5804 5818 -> -0.121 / 18.4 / 20.1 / 17.9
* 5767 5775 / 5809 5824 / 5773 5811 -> -0.020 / 19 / 19.5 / 19.2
